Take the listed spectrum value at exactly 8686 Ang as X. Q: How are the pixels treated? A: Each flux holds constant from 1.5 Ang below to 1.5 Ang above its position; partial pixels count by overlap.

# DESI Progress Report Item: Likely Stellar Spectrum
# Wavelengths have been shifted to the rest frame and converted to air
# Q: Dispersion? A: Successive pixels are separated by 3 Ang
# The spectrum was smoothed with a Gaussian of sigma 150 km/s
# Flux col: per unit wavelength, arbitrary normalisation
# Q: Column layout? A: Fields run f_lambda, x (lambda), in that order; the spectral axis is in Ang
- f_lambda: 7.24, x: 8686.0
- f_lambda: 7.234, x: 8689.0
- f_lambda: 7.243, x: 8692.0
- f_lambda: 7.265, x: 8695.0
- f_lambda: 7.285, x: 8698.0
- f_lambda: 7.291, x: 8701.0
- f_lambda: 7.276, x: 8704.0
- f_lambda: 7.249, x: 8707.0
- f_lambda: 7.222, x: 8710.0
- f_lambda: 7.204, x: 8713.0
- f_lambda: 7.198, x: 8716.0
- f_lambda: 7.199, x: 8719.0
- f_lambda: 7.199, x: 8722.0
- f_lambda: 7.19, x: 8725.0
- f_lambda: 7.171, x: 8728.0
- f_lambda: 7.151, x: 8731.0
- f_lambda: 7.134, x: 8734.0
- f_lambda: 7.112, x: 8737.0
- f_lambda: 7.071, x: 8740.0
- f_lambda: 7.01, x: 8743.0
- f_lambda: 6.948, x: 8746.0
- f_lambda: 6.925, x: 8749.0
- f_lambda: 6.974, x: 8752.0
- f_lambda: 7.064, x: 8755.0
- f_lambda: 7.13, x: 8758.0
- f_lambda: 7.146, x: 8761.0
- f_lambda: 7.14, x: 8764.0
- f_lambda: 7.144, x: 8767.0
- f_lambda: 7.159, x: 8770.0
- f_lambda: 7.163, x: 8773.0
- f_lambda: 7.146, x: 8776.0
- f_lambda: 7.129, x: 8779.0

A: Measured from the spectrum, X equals 7.24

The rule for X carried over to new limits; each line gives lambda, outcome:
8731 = 7.151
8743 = 7.01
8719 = 7.199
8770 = 7.159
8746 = 6.948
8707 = 7.249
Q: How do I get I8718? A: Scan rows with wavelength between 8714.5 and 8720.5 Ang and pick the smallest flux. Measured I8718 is 7.198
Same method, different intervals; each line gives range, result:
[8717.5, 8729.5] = 7.171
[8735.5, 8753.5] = 6.925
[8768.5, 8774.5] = 7.159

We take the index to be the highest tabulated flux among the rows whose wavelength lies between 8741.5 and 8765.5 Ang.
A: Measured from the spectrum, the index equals 7.146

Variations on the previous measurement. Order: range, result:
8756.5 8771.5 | 7.159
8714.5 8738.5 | 7.199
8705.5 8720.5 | 7.249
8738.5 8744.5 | 7.071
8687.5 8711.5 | 7.291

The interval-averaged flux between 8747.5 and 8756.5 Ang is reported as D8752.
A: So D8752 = 6.99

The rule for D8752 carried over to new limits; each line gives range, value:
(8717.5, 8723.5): 7.2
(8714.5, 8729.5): 7.19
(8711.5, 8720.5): 7.2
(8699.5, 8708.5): 7.27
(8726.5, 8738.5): 7.14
